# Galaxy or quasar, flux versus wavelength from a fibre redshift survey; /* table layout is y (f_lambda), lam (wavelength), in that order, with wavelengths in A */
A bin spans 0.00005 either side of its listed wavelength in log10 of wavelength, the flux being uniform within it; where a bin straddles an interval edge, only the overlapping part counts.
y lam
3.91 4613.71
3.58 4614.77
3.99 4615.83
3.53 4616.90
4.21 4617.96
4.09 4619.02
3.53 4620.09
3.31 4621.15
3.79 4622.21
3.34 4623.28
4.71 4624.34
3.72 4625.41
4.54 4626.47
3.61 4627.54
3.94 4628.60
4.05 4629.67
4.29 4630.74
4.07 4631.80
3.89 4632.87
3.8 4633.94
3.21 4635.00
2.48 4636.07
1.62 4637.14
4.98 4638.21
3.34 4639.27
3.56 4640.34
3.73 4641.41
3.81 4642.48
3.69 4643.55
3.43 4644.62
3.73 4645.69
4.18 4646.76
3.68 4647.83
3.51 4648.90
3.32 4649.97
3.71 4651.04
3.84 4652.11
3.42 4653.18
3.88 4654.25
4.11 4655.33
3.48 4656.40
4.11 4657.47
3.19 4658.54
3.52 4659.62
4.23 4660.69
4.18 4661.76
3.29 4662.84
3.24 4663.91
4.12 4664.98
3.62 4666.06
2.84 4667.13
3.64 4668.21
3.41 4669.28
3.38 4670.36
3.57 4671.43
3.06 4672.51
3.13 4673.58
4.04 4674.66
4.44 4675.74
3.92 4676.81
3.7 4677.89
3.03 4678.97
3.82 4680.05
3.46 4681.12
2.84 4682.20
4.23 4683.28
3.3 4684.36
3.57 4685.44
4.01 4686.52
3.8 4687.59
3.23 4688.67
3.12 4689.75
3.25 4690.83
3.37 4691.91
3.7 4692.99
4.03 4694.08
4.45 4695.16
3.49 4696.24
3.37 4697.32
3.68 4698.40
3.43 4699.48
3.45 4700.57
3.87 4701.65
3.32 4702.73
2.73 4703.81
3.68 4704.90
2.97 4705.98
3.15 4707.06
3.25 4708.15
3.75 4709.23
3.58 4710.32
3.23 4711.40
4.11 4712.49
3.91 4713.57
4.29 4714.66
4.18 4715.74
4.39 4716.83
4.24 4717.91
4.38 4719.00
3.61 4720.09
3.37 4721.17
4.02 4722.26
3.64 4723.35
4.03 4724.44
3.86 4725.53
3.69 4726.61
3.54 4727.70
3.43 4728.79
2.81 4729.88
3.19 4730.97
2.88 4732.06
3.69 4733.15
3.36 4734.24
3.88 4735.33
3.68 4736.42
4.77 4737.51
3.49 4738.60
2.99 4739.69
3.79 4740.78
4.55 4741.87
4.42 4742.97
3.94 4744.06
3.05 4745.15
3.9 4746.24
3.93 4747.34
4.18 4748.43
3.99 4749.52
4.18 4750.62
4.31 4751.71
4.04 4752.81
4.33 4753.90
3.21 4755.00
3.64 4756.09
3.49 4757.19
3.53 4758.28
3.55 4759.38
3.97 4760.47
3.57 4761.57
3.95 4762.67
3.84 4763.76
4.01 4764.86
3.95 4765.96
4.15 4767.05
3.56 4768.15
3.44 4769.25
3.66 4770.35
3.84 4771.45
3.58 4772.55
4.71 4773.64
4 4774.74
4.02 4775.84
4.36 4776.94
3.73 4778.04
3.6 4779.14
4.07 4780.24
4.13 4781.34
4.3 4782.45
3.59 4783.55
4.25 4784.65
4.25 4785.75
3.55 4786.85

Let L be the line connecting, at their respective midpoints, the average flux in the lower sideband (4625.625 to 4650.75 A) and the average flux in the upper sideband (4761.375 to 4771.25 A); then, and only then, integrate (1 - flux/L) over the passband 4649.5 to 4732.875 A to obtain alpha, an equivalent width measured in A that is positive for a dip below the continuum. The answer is 2.5 A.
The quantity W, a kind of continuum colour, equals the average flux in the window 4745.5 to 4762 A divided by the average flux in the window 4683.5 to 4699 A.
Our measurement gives 1.1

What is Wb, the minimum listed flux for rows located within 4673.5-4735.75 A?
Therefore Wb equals 2.73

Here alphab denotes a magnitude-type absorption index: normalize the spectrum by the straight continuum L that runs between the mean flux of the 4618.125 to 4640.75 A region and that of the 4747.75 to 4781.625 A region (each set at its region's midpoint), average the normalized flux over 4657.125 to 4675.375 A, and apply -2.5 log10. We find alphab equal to 0.06 mag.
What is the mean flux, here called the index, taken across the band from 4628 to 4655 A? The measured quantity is 3.65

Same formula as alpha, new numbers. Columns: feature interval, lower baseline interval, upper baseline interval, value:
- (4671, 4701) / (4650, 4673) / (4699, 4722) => 0.4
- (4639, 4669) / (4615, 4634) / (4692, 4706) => 0.9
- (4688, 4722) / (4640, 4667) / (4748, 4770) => 1.2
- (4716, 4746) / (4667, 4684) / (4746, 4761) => 0.3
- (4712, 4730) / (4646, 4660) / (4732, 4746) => -0.6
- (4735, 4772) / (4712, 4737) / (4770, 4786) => 0.4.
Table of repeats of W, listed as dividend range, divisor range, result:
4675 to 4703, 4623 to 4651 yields 0.98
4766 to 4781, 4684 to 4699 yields 1.09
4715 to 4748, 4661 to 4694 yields 1.06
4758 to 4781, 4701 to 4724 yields 1.05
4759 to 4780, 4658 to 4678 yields 1.07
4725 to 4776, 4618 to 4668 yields 1.02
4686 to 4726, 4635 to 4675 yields 1.03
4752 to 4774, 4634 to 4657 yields 1.07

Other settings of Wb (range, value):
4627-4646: 1.62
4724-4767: 2.81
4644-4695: 2.84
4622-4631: 3.34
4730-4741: 2.88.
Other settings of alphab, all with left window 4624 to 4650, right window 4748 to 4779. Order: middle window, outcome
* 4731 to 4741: 0.07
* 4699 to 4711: 0.13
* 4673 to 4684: 0.03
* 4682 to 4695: 0.06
